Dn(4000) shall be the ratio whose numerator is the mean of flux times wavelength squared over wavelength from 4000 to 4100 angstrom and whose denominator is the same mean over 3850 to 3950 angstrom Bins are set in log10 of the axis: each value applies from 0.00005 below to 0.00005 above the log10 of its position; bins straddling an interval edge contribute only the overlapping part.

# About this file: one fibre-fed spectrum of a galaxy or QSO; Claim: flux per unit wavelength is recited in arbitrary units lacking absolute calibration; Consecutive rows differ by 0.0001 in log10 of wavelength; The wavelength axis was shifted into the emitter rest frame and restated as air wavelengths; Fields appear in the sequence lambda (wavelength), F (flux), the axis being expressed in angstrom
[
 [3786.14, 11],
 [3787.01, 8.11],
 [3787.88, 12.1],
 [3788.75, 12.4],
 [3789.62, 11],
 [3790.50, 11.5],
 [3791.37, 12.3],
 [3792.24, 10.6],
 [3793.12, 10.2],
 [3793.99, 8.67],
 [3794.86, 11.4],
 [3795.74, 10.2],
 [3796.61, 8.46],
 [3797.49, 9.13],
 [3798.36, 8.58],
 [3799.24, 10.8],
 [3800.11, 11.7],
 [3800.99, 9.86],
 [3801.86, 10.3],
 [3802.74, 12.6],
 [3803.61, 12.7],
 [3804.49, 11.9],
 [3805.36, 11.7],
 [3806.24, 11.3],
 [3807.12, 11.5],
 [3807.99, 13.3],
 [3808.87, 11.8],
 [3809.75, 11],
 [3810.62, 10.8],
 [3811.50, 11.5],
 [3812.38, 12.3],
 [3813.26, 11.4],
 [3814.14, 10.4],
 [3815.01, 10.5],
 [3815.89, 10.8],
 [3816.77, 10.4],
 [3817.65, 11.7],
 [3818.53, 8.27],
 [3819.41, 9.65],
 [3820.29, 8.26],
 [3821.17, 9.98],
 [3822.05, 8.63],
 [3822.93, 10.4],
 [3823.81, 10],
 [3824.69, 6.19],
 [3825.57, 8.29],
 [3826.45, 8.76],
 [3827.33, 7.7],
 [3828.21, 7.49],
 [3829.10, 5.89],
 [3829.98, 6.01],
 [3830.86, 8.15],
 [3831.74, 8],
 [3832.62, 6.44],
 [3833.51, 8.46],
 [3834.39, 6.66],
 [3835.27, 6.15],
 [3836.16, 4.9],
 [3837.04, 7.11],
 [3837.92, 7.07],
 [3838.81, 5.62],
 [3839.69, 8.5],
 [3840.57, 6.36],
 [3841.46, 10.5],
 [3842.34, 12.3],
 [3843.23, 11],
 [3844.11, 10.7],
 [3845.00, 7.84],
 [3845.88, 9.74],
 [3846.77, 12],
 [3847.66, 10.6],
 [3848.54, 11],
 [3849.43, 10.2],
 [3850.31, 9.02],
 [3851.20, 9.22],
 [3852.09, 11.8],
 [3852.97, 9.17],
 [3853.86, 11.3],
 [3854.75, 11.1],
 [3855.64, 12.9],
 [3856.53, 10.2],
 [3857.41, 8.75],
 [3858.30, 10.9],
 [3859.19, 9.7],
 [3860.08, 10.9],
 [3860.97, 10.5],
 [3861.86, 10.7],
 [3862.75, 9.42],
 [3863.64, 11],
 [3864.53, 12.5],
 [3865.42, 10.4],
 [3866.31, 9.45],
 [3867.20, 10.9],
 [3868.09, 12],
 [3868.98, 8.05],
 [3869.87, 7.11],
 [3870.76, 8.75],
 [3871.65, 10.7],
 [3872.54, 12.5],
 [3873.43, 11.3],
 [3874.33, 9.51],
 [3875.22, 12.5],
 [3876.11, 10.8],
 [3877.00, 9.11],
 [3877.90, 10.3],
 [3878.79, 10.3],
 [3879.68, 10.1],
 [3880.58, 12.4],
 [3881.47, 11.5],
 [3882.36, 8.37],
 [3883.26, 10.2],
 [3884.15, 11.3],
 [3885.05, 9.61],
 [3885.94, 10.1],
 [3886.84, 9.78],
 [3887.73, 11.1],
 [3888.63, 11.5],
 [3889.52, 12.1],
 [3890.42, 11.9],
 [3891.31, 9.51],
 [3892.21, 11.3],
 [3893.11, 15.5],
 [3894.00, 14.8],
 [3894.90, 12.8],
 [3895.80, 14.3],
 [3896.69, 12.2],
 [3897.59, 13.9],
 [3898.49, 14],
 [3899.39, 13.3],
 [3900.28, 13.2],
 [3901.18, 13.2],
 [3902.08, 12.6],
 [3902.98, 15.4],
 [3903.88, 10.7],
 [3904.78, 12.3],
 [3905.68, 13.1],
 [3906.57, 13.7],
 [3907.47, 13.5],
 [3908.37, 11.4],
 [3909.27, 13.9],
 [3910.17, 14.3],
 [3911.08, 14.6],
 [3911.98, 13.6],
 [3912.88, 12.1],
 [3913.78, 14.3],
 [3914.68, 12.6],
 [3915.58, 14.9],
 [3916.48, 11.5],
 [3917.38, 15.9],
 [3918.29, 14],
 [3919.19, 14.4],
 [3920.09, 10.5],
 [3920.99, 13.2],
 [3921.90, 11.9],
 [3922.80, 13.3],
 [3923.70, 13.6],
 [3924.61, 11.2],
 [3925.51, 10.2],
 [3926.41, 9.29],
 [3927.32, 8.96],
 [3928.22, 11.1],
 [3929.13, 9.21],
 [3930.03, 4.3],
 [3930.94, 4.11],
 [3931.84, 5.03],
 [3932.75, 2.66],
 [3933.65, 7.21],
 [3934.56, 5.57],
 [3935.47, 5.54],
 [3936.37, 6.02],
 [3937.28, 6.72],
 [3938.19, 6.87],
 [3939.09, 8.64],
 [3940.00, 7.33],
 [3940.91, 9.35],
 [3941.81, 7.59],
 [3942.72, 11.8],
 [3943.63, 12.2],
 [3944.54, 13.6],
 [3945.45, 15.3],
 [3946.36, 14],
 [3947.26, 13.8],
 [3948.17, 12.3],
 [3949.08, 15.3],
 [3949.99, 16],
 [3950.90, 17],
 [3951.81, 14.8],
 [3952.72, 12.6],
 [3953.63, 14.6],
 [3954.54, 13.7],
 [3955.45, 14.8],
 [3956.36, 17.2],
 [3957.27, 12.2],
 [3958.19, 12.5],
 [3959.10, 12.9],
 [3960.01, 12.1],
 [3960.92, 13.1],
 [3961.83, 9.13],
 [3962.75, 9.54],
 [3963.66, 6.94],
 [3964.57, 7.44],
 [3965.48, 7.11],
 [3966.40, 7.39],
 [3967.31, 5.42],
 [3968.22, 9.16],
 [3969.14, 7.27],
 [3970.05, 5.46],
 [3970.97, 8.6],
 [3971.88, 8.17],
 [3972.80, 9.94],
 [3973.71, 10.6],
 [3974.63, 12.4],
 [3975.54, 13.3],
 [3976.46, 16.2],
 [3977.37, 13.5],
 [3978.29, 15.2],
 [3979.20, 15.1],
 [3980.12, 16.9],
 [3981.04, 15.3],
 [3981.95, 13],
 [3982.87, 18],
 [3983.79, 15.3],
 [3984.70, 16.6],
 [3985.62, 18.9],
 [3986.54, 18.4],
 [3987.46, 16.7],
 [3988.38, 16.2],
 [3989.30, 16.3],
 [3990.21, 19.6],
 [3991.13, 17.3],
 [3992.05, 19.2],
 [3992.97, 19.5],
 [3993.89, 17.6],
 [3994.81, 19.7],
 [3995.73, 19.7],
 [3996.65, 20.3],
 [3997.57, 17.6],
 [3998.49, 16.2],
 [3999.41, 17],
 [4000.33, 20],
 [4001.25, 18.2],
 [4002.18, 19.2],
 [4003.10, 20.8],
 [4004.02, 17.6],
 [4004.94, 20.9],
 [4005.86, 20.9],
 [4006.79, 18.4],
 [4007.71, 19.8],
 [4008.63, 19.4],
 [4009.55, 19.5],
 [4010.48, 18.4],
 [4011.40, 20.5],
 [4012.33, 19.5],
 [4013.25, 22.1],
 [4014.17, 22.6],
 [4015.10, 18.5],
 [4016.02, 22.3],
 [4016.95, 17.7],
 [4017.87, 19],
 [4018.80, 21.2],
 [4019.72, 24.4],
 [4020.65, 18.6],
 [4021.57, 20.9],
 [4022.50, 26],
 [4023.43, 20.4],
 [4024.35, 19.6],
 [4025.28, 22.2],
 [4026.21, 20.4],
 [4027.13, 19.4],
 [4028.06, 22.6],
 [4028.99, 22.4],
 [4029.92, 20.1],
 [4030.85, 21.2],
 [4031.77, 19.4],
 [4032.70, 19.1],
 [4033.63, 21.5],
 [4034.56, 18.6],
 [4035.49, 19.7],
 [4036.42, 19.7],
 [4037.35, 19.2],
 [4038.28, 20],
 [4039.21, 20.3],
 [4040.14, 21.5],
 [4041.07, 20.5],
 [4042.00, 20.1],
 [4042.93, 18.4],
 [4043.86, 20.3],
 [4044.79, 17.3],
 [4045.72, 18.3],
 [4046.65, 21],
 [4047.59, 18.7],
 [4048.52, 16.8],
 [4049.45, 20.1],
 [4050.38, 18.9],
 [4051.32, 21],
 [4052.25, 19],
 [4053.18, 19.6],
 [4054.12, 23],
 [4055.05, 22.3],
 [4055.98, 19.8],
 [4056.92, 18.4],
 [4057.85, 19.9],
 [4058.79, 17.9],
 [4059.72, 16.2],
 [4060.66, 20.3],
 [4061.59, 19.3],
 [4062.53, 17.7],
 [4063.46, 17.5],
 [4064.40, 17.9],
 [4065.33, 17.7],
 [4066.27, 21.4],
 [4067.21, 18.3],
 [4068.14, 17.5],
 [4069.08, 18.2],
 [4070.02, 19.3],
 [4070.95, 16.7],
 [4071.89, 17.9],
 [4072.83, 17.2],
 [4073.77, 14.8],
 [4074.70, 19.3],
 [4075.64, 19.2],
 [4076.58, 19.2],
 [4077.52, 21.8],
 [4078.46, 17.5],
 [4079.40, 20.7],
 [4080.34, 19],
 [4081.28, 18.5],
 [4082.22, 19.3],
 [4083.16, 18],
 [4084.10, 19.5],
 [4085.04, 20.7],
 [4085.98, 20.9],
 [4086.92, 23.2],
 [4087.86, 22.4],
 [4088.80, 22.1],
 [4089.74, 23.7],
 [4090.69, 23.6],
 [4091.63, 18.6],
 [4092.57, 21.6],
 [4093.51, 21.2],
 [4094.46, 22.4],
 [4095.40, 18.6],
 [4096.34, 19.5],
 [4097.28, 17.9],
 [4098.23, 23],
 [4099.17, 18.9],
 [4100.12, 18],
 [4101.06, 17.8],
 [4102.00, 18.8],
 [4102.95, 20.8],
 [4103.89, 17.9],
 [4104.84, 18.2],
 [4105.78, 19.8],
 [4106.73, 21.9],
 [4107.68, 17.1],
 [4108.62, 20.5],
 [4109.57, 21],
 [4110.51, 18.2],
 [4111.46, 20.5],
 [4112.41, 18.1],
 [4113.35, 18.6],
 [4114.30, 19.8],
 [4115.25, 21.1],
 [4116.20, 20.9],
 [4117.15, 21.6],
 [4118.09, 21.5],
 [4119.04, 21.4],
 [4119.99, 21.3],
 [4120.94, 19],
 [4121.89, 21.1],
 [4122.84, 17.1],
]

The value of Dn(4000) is 1.9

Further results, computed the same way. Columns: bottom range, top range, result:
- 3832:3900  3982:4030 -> 2.01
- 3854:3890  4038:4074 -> 1.98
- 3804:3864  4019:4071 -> 2.29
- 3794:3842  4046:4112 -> 2.37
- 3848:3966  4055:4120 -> 1.91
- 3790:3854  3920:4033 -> 1.65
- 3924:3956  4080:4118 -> 2.11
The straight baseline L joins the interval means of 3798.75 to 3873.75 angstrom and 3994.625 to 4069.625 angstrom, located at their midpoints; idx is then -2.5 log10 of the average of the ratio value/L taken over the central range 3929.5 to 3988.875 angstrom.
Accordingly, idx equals 0.38 mag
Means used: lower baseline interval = 9.82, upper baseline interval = 19.7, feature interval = 11.4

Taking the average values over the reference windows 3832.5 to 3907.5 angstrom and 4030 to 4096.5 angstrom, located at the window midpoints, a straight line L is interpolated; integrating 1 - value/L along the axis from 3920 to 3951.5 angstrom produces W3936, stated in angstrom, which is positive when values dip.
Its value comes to 8.5 angstrom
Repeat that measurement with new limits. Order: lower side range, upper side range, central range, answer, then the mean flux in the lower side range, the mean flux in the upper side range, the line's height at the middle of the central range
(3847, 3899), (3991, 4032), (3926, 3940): 7.61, 10.9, 20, 14.8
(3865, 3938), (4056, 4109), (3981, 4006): -4.51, 11.1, 19.4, 15.3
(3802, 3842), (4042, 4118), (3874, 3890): 1.45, 9.28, 19.5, 11.7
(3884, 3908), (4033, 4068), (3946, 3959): 0.61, 12.5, 19.4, 15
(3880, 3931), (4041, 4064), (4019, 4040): -3.01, 12.1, 19.3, 18.1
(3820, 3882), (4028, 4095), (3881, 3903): -1.11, 9.49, 19.7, 11.5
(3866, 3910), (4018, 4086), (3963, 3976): 5.90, 11.6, 19.6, 15.6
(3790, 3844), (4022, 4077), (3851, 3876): 2.30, 9.58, 19.5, 11.6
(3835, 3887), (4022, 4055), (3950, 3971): 6.11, 9.98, 20.2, 15.7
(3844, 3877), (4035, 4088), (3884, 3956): 6.80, 10.4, 19.3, 13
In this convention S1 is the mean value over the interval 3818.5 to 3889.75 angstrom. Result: 9.58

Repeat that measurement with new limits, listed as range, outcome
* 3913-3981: 11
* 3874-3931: 11.9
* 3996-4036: 20.1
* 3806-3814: 11.6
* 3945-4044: 16.8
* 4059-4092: 19.3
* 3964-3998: 14.2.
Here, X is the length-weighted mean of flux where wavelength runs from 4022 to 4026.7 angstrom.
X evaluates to 21.7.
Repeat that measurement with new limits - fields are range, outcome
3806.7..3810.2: 11.9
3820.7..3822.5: 9.29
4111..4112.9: 19.3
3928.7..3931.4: 5.85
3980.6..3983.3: 15.4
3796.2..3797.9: 8.77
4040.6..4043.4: 19.7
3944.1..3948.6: 13.8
